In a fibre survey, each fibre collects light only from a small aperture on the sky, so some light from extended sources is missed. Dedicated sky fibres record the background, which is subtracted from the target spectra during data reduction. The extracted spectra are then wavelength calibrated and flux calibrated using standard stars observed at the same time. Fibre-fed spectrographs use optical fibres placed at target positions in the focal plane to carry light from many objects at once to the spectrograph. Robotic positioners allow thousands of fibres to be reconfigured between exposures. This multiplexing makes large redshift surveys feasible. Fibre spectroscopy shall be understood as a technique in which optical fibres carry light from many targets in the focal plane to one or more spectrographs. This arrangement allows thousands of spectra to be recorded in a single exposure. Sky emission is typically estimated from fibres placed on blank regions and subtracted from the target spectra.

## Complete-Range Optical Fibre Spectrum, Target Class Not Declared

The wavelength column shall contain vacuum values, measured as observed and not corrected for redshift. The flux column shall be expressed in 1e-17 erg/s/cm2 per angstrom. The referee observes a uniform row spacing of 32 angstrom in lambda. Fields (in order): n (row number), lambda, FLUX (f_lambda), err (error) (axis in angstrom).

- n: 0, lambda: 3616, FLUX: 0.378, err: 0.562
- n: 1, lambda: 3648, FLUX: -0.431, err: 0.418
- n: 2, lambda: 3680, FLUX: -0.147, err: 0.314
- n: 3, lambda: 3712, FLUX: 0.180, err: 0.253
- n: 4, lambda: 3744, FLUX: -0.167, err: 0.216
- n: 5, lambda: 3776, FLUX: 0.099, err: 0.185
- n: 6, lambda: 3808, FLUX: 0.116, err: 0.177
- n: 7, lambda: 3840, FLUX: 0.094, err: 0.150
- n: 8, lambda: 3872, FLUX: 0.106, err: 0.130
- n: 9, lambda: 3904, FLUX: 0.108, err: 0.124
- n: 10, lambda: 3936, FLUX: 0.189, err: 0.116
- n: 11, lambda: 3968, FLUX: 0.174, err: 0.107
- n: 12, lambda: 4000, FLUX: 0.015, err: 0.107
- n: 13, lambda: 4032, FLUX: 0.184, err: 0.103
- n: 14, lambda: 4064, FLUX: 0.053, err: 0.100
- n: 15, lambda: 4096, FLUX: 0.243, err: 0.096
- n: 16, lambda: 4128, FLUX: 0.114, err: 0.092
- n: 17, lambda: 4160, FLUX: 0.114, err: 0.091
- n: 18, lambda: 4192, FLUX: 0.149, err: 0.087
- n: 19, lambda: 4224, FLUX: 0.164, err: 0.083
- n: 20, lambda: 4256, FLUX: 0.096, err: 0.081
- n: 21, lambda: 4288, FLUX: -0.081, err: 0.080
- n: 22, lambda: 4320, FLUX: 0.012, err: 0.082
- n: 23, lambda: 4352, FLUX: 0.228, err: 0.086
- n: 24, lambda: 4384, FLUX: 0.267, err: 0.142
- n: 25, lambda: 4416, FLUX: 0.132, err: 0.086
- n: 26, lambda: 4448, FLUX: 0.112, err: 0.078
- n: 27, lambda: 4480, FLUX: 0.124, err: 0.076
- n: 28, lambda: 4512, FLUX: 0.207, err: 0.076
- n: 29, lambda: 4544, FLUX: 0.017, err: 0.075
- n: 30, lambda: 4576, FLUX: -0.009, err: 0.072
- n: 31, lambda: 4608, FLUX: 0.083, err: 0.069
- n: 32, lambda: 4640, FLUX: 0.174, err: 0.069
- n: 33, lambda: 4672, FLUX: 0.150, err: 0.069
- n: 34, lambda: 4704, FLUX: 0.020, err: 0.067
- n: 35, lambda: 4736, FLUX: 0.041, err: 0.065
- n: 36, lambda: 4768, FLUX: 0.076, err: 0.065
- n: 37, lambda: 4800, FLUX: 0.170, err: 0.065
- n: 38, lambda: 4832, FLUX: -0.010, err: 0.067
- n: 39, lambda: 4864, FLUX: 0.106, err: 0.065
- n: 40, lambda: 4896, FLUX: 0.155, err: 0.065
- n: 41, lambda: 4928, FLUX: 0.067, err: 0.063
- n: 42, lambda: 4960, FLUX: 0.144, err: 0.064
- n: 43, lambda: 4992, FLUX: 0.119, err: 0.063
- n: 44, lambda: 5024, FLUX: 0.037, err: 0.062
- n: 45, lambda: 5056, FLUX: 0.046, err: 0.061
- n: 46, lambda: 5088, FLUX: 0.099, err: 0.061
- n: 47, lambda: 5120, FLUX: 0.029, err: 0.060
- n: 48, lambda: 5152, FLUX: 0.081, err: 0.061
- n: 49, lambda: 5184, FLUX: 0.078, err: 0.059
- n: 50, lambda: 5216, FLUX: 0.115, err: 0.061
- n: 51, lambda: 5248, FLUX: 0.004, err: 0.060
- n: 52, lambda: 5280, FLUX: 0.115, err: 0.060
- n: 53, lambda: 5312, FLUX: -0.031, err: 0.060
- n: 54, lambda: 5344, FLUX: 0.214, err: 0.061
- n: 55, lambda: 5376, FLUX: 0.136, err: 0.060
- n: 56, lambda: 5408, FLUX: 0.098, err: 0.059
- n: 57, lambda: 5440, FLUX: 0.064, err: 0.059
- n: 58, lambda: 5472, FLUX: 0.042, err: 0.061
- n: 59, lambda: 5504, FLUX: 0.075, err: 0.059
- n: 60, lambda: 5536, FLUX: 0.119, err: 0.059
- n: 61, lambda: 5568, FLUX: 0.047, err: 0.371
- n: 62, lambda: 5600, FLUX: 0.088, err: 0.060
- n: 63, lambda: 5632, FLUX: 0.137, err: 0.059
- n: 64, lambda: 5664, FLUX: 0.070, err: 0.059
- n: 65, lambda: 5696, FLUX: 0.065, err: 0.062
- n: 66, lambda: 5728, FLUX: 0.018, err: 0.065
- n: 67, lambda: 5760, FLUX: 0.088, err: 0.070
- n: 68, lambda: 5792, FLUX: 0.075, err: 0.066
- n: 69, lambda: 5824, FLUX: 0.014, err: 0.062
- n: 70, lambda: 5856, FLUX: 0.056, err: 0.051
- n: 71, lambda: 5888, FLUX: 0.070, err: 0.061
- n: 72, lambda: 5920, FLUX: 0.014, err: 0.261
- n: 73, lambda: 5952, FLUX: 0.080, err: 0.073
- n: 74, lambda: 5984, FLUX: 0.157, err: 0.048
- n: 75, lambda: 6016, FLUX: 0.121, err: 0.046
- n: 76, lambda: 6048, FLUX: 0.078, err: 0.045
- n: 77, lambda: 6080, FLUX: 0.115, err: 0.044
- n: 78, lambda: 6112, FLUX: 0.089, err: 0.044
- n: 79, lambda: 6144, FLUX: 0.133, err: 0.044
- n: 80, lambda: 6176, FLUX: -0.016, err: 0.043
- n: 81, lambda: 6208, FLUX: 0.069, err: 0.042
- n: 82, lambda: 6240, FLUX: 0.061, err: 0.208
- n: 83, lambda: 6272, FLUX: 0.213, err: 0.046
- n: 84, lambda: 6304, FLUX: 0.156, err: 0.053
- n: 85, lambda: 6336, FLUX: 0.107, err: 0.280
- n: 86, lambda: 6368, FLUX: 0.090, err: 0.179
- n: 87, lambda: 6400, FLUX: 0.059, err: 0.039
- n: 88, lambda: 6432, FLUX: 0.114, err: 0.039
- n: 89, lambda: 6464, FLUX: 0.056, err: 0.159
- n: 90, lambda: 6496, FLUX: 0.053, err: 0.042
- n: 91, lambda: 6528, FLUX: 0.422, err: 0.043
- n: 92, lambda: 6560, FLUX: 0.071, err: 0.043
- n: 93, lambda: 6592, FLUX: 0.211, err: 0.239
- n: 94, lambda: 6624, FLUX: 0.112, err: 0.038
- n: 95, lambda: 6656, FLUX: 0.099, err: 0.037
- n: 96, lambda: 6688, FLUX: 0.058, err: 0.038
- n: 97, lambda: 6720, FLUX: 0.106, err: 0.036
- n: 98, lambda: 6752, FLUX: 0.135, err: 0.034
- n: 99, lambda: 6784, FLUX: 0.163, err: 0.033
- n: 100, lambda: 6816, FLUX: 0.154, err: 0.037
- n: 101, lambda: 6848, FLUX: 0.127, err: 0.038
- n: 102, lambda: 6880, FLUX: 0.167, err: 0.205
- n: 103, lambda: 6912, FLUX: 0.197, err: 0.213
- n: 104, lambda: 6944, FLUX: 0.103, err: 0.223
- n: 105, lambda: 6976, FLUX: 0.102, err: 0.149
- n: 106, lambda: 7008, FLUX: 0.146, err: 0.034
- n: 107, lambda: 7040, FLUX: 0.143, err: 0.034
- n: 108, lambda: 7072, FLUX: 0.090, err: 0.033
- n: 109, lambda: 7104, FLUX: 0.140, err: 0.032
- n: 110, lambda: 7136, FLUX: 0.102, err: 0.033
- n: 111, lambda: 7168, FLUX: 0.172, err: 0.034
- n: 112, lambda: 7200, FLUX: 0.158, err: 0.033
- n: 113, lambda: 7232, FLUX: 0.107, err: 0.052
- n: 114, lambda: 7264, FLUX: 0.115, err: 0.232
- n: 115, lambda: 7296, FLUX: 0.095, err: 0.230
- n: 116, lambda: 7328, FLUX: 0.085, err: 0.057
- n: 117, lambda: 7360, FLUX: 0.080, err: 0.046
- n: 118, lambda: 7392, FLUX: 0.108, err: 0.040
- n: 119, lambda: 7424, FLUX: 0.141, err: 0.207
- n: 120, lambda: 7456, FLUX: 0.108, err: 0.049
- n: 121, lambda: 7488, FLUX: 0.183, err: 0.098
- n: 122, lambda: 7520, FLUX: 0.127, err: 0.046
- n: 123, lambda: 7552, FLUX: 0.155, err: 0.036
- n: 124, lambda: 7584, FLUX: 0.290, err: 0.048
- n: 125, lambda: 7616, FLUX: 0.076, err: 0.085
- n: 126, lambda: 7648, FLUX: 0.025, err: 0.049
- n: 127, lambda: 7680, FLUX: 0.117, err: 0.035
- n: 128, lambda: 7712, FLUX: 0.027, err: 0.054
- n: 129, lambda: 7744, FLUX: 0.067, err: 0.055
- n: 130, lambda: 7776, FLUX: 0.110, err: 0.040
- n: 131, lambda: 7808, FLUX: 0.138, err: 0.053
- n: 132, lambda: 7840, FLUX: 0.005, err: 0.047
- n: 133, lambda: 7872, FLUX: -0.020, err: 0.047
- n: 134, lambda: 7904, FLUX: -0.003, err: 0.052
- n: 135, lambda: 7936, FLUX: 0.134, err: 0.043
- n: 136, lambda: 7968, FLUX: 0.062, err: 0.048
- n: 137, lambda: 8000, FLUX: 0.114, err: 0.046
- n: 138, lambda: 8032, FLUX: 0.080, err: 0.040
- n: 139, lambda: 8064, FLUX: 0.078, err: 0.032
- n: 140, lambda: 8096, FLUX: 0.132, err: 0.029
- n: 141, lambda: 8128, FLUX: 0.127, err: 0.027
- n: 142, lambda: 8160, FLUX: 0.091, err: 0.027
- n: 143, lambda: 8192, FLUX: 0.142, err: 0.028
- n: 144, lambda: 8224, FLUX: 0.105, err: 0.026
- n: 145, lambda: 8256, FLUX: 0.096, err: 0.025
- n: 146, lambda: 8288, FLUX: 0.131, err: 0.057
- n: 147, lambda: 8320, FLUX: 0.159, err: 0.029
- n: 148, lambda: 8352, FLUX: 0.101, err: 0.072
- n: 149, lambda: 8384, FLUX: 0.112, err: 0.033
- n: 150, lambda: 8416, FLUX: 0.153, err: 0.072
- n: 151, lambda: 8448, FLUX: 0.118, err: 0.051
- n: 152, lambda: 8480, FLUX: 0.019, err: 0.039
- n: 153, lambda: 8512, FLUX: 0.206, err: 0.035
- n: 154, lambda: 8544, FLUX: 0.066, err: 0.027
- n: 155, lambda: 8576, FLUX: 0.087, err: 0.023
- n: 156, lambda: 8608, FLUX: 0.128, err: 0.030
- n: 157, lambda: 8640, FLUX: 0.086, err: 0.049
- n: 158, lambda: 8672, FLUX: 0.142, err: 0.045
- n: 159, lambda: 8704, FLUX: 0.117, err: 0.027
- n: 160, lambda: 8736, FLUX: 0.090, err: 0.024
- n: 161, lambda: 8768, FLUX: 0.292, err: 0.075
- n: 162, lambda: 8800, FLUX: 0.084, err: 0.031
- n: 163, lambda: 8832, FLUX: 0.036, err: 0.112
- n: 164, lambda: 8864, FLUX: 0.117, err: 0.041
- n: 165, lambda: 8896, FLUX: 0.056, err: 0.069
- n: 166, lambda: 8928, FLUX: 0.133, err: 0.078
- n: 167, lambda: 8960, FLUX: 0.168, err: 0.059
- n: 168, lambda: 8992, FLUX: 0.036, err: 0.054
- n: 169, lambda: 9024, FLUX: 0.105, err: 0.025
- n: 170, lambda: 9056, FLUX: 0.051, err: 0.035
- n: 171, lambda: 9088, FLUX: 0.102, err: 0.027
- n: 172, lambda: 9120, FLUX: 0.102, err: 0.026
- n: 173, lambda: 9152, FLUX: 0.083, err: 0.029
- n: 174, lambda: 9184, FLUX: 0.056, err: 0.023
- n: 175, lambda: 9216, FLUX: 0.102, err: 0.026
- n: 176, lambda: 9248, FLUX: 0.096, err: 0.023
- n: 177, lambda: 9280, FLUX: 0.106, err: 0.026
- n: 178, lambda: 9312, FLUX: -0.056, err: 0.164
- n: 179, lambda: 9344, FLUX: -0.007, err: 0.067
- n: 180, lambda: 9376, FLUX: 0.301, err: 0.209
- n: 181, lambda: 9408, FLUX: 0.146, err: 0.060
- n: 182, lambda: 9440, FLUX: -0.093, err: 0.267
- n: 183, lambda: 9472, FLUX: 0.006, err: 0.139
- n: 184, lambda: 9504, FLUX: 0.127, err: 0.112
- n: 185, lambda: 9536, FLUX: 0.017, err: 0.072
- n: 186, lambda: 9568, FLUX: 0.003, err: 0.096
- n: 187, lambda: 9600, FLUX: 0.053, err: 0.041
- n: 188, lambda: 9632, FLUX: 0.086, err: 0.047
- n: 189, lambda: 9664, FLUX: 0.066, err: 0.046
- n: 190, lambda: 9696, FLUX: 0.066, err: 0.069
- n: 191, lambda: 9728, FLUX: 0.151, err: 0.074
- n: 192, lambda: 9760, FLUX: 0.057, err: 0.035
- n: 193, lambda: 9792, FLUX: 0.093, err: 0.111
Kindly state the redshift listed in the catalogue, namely 0.748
